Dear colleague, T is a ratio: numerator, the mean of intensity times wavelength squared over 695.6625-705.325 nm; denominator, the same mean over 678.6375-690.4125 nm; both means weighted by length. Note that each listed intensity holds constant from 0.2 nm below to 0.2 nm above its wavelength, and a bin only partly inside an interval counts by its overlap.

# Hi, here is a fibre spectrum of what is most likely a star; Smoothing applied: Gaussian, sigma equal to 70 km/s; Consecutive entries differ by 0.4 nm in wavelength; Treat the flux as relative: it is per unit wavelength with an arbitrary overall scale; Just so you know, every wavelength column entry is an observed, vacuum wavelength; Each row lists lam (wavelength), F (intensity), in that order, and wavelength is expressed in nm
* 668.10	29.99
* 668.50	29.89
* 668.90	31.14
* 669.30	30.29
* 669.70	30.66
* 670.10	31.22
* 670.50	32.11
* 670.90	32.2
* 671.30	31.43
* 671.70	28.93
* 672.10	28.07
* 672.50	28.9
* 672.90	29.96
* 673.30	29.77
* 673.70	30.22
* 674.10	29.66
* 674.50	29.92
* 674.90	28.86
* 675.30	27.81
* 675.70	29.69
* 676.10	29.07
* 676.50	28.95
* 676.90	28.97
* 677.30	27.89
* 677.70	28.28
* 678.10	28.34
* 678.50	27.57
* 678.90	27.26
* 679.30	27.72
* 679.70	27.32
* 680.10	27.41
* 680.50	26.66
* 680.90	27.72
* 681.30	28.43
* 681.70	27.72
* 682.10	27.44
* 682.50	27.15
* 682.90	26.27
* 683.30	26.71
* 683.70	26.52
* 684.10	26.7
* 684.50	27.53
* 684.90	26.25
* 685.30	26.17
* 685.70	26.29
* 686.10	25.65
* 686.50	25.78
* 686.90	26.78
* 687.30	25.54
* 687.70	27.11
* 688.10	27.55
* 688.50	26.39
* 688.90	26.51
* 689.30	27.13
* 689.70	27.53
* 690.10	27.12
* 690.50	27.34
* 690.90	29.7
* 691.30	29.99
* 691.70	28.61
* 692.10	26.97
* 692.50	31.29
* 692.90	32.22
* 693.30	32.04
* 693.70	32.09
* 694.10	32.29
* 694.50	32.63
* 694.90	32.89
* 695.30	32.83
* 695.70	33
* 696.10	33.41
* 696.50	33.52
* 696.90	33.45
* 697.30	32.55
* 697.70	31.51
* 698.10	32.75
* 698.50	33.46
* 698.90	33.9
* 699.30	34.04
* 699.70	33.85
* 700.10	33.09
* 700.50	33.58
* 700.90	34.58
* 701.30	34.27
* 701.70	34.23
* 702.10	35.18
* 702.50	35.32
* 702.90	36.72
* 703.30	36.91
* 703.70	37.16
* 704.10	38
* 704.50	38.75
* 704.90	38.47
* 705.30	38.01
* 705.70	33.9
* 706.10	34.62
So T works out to 1.35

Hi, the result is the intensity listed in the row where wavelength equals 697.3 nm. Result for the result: 32.55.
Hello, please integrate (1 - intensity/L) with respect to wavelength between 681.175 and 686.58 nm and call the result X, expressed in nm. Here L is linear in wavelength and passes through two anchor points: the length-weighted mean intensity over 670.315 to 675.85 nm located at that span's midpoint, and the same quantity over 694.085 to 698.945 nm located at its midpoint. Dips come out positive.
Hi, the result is 0.777 nm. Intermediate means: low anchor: 29.8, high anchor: 32.9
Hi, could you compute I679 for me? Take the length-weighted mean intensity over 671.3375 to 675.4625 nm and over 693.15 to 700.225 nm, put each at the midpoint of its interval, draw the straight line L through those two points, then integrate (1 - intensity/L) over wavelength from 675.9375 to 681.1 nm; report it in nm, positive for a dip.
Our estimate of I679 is 0.37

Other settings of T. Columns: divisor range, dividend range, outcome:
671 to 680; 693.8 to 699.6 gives 1.22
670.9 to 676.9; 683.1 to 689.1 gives 0.93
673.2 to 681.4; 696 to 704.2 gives 1.29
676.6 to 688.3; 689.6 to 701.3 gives 1.22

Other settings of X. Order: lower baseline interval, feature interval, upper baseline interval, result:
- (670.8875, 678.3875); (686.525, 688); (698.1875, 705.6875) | 0.26 nm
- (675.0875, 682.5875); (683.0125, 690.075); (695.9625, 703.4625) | 0.84 nm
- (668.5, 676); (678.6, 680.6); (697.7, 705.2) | 0.26 nm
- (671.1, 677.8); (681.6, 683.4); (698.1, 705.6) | 0.23 nm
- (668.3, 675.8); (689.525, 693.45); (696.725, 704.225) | 0.45 nm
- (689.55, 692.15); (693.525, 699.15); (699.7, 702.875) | -0.25 nm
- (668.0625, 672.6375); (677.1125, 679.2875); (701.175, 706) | 0.27 nm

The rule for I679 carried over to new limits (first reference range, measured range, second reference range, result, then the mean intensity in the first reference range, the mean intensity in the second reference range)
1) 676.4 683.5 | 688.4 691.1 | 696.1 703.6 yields 0.30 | 27.6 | 34.1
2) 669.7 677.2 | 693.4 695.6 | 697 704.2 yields 0.06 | 29.8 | 34.4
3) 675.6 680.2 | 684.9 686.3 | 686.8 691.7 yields 0.08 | 28.2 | 27.5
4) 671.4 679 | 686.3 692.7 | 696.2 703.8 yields 0.87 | 28.9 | 34.2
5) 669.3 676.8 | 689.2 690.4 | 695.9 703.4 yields 0.19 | 29.9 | 34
